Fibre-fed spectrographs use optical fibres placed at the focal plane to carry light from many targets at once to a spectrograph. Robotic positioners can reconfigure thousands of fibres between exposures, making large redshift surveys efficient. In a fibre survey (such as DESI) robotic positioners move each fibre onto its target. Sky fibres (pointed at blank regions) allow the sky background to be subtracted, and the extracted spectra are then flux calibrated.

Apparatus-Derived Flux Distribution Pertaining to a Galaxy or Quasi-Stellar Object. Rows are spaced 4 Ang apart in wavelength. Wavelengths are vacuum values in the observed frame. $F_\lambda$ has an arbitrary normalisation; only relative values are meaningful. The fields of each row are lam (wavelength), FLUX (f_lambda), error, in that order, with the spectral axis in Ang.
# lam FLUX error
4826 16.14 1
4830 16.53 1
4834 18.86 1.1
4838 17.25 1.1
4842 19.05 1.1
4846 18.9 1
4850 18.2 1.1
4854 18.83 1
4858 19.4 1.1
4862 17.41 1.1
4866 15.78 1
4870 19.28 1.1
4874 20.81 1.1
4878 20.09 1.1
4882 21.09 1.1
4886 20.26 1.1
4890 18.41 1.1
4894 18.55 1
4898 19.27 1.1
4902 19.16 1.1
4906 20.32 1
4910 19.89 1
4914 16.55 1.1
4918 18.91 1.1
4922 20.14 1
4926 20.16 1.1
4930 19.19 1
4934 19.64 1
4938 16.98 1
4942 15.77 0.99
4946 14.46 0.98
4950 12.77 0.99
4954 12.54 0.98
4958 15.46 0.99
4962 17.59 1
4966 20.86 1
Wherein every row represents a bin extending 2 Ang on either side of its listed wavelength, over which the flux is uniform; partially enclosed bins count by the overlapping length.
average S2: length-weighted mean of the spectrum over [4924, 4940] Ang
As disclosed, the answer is 19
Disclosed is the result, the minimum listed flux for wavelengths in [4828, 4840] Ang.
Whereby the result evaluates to 16.53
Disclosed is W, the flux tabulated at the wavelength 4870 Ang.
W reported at 19.28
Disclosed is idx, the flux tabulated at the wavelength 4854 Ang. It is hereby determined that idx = 18.83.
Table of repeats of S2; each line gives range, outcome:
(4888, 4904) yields 18.8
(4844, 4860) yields 18.8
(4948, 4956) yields 12.7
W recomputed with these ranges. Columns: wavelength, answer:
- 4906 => 20.32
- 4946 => 14.46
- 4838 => 17.25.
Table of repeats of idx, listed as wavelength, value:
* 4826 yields 16.14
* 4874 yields 20.81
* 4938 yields 16.98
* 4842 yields 19.05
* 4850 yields 18.2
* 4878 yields 20.09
